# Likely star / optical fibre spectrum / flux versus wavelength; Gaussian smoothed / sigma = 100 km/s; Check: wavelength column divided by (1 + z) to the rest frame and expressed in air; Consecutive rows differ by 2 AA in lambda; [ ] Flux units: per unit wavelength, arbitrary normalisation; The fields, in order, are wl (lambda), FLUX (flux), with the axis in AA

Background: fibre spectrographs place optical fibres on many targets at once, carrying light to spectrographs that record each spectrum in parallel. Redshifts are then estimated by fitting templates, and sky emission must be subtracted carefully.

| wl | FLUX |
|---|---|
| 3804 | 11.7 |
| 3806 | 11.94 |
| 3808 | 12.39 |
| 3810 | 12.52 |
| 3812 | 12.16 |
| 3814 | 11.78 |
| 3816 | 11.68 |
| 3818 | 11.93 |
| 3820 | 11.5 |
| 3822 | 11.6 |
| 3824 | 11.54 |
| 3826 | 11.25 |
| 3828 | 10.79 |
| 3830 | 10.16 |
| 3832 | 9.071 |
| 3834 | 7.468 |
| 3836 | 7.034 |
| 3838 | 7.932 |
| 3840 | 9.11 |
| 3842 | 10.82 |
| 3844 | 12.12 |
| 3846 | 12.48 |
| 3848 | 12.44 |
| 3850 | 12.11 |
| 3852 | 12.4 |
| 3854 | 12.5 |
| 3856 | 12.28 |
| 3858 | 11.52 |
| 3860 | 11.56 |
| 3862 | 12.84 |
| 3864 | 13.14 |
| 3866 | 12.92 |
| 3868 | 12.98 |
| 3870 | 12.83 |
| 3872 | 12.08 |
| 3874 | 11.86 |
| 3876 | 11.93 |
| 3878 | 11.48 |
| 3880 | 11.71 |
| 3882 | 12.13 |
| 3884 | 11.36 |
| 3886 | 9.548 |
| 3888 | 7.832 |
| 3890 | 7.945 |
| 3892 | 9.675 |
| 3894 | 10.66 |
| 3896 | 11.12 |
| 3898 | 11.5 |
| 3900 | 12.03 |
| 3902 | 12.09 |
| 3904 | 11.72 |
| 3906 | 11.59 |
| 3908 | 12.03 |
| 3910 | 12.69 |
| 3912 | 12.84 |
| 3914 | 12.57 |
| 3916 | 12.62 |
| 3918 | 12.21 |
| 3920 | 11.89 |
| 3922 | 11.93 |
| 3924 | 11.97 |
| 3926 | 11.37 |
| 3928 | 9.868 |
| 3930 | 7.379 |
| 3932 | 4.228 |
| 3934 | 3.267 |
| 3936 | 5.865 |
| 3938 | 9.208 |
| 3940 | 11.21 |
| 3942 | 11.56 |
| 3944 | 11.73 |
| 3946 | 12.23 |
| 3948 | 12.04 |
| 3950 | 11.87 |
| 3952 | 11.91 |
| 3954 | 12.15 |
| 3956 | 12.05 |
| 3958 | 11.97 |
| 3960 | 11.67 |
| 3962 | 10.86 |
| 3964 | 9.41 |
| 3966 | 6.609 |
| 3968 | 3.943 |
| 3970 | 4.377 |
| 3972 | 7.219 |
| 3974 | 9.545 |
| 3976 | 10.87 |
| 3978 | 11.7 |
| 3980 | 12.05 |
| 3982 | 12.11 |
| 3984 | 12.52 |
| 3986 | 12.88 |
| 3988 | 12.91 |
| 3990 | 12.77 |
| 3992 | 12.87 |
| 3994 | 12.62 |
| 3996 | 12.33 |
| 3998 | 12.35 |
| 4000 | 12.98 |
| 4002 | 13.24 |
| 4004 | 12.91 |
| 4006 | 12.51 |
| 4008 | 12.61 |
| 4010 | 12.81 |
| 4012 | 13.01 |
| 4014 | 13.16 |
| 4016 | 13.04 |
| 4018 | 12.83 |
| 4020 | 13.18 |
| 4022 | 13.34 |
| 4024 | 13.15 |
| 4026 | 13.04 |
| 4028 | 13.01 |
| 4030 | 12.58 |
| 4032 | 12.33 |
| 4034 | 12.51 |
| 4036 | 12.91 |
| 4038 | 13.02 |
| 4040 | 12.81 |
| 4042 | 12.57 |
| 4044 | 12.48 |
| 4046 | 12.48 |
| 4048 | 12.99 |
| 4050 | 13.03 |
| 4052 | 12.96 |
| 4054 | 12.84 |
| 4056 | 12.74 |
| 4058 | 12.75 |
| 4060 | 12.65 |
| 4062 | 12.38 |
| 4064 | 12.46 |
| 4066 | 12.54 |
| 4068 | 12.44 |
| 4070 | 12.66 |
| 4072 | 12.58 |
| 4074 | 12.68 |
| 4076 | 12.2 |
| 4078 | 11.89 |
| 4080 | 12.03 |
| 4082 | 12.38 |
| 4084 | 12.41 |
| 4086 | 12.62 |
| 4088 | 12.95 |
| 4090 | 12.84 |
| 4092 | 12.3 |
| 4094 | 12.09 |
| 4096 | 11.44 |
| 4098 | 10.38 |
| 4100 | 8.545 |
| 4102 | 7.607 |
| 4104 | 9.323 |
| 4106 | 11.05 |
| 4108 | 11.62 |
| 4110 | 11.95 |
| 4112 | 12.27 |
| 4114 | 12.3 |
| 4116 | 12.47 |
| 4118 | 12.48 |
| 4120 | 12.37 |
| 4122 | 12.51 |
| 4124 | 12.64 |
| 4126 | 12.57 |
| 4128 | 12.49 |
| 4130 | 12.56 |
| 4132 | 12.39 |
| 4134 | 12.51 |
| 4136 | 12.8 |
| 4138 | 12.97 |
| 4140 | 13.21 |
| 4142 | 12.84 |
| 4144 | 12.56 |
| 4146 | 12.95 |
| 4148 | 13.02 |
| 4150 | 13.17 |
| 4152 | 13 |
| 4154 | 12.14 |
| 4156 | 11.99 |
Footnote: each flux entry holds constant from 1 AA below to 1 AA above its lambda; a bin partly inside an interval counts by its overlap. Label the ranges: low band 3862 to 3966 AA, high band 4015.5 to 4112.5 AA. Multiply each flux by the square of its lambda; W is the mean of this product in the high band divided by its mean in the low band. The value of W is 1.2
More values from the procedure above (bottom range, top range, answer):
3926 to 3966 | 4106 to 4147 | 1.37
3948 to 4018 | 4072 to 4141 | 1.11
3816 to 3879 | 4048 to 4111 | 1.18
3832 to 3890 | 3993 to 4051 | 1.24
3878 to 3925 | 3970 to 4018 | 1.11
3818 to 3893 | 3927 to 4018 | 1.04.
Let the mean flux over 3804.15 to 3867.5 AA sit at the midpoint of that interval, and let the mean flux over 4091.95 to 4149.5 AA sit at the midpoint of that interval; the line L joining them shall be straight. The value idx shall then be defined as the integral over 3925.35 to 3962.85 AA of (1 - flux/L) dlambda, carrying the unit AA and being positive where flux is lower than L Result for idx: 4.7 AA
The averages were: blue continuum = 11.3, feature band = 10.1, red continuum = 11.9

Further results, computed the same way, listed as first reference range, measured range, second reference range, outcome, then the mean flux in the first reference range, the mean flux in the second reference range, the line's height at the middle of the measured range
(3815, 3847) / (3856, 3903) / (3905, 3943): -4.9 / 10.4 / 10.3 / 10.4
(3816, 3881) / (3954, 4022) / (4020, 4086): 4.3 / 11.4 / 12.7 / 12.2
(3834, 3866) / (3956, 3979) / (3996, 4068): 6.0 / 11.3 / 12.8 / 12.3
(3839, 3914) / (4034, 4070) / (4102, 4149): -1.9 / 11.6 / 12.2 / 12.1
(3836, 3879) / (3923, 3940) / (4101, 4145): 5.4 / 11.8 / 12.1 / 11.8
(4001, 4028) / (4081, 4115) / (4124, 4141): 3.6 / 13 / 12.7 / 12.8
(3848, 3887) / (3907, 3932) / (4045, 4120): 1.5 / 12.1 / 12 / 12.1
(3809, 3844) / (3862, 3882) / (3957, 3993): -3.6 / 10.5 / 10.3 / 10.5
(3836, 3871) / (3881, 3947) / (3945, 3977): 1.1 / 11.7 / 9.92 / 10.7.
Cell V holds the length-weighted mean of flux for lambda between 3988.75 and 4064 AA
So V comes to 12.8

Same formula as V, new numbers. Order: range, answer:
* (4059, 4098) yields 12.3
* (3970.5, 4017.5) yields 12.1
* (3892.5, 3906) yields 11.5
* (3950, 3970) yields 9.87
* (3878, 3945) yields 10.5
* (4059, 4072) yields 12.5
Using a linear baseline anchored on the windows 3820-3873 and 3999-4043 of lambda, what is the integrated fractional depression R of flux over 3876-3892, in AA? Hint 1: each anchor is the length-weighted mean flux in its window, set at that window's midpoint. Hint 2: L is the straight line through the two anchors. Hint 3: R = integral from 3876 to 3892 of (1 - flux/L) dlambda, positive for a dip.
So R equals 1.7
